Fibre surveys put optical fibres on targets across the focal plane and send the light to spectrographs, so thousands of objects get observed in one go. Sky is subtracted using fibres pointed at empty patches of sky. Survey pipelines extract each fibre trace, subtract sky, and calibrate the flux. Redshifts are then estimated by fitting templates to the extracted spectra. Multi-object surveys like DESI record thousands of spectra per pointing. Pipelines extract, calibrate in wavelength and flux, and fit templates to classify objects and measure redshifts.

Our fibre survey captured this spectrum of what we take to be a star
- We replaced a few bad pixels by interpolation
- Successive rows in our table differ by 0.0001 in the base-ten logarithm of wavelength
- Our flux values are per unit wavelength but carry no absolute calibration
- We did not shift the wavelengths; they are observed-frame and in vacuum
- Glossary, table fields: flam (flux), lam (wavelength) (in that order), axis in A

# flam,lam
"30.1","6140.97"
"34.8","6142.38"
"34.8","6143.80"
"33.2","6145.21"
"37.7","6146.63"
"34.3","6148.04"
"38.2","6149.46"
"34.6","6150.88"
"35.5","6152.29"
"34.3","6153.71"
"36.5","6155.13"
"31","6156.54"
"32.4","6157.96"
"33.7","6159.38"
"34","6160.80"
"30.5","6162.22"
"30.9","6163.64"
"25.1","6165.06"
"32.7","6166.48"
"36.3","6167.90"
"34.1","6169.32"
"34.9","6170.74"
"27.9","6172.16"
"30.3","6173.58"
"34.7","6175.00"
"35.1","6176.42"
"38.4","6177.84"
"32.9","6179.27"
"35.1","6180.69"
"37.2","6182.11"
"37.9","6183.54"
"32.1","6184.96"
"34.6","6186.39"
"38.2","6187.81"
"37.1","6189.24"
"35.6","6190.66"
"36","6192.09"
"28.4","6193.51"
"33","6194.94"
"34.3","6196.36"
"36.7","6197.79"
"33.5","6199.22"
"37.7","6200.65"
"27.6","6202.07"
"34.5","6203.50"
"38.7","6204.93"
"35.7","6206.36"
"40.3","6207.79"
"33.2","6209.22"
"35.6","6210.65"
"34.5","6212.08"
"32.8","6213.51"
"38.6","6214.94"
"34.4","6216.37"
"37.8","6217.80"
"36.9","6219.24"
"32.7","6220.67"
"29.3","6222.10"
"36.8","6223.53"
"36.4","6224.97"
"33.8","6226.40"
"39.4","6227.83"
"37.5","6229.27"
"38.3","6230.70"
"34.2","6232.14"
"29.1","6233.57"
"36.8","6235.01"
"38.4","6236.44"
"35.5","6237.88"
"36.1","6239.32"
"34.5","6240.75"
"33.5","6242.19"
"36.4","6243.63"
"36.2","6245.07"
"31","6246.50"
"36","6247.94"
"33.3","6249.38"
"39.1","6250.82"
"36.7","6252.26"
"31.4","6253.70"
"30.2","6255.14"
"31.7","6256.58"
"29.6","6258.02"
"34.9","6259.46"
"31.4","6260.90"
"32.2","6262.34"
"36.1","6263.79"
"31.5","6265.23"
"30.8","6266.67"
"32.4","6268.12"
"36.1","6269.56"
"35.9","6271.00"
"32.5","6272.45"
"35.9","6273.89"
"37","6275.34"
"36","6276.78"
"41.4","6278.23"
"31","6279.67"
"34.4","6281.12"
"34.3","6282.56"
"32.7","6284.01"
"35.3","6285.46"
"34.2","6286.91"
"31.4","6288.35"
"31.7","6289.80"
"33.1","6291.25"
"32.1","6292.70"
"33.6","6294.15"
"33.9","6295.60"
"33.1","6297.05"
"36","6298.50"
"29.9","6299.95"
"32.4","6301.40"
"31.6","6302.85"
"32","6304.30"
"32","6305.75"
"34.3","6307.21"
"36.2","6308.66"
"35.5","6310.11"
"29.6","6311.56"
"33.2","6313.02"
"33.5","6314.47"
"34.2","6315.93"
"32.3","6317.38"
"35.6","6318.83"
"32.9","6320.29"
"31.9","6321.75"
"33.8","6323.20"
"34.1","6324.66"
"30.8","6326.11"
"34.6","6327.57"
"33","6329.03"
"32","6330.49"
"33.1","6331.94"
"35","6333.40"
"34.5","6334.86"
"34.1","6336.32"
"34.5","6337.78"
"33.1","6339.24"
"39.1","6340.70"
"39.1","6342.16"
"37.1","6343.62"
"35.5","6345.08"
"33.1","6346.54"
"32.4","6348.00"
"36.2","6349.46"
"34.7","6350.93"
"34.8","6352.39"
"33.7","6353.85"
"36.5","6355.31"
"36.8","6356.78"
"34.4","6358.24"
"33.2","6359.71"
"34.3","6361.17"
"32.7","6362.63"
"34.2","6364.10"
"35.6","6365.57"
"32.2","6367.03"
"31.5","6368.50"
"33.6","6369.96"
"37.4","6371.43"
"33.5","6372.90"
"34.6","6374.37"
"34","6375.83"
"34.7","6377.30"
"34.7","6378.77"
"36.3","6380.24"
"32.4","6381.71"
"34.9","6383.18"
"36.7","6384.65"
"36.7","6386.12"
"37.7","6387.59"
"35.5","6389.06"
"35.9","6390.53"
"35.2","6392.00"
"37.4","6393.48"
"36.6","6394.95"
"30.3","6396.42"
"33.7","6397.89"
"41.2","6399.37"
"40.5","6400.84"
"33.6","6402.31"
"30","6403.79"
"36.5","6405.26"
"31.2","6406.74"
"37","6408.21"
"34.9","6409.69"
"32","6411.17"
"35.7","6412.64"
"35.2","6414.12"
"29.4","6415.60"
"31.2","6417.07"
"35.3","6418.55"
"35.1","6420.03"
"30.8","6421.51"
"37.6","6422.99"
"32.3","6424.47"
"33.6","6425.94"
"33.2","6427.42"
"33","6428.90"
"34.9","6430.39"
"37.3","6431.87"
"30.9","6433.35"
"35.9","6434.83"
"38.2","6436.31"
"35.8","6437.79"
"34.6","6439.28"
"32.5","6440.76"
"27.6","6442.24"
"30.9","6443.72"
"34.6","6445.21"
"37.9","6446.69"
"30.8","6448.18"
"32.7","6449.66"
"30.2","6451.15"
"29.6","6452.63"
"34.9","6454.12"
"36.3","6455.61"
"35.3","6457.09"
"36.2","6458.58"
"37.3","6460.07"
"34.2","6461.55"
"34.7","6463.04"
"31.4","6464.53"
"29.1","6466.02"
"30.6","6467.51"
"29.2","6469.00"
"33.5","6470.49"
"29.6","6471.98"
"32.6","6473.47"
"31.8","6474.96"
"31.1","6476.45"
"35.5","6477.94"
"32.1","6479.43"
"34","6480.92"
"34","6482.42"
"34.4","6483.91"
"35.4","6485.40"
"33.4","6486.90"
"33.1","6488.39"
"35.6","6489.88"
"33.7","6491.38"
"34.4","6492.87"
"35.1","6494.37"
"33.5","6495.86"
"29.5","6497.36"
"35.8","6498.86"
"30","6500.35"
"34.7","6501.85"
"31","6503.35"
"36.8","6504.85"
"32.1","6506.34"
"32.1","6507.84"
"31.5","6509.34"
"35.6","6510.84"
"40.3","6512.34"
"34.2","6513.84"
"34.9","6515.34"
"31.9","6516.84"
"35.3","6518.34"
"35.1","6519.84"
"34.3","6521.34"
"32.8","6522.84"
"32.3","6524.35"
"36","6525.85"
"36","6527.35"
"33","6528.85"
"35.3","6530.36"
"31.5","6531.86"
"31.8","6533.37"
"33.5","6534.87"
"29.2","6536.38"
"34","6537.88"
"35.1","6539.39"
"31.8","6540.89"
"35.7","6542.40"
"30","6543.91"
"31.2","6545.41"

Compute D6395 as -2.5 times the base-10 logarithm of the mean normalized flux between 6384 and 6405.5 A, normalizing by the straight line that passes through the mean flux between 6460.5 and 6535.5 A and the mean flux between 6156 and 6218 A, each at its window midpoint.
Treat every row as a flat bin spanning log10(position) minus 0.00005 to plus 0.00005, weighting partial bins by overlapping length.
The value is -0.07 mag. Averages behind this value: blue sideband 34.2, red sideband 33.4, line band 35.8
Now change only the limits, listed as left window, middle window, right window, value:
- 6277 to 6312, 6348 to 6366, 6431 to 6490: -0.039 mag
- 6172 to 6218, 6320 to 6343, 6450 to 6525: 0.003 mag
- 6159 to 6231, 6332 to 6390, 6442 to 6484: -0.043 mag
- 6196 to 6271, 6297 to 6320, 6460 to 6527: 0.035 mag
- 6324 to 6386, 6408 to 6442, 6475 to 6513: 0.002 mag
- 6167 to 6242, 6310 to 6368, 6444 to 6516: 0.003 mag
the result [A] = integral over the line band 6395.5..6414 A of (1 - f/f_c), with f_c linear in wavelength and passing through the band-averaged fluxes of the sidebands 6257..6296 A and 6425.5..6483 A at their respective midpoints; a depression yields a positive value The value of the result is -0.8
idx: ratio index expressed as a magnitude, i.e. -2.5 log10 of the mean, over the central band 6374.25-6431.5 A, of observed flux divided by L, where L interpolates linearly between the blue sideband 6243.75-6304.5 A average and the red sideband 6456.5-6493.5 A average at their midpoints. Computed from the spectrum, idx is -0.04 mag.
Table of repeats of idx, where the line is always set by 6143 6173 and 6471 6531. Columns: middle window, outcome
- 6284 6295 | 0.02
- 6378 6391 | -0.06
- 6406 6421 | 0.00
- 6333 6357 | -0.05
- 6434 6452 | 0.01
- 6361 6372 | -0.01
